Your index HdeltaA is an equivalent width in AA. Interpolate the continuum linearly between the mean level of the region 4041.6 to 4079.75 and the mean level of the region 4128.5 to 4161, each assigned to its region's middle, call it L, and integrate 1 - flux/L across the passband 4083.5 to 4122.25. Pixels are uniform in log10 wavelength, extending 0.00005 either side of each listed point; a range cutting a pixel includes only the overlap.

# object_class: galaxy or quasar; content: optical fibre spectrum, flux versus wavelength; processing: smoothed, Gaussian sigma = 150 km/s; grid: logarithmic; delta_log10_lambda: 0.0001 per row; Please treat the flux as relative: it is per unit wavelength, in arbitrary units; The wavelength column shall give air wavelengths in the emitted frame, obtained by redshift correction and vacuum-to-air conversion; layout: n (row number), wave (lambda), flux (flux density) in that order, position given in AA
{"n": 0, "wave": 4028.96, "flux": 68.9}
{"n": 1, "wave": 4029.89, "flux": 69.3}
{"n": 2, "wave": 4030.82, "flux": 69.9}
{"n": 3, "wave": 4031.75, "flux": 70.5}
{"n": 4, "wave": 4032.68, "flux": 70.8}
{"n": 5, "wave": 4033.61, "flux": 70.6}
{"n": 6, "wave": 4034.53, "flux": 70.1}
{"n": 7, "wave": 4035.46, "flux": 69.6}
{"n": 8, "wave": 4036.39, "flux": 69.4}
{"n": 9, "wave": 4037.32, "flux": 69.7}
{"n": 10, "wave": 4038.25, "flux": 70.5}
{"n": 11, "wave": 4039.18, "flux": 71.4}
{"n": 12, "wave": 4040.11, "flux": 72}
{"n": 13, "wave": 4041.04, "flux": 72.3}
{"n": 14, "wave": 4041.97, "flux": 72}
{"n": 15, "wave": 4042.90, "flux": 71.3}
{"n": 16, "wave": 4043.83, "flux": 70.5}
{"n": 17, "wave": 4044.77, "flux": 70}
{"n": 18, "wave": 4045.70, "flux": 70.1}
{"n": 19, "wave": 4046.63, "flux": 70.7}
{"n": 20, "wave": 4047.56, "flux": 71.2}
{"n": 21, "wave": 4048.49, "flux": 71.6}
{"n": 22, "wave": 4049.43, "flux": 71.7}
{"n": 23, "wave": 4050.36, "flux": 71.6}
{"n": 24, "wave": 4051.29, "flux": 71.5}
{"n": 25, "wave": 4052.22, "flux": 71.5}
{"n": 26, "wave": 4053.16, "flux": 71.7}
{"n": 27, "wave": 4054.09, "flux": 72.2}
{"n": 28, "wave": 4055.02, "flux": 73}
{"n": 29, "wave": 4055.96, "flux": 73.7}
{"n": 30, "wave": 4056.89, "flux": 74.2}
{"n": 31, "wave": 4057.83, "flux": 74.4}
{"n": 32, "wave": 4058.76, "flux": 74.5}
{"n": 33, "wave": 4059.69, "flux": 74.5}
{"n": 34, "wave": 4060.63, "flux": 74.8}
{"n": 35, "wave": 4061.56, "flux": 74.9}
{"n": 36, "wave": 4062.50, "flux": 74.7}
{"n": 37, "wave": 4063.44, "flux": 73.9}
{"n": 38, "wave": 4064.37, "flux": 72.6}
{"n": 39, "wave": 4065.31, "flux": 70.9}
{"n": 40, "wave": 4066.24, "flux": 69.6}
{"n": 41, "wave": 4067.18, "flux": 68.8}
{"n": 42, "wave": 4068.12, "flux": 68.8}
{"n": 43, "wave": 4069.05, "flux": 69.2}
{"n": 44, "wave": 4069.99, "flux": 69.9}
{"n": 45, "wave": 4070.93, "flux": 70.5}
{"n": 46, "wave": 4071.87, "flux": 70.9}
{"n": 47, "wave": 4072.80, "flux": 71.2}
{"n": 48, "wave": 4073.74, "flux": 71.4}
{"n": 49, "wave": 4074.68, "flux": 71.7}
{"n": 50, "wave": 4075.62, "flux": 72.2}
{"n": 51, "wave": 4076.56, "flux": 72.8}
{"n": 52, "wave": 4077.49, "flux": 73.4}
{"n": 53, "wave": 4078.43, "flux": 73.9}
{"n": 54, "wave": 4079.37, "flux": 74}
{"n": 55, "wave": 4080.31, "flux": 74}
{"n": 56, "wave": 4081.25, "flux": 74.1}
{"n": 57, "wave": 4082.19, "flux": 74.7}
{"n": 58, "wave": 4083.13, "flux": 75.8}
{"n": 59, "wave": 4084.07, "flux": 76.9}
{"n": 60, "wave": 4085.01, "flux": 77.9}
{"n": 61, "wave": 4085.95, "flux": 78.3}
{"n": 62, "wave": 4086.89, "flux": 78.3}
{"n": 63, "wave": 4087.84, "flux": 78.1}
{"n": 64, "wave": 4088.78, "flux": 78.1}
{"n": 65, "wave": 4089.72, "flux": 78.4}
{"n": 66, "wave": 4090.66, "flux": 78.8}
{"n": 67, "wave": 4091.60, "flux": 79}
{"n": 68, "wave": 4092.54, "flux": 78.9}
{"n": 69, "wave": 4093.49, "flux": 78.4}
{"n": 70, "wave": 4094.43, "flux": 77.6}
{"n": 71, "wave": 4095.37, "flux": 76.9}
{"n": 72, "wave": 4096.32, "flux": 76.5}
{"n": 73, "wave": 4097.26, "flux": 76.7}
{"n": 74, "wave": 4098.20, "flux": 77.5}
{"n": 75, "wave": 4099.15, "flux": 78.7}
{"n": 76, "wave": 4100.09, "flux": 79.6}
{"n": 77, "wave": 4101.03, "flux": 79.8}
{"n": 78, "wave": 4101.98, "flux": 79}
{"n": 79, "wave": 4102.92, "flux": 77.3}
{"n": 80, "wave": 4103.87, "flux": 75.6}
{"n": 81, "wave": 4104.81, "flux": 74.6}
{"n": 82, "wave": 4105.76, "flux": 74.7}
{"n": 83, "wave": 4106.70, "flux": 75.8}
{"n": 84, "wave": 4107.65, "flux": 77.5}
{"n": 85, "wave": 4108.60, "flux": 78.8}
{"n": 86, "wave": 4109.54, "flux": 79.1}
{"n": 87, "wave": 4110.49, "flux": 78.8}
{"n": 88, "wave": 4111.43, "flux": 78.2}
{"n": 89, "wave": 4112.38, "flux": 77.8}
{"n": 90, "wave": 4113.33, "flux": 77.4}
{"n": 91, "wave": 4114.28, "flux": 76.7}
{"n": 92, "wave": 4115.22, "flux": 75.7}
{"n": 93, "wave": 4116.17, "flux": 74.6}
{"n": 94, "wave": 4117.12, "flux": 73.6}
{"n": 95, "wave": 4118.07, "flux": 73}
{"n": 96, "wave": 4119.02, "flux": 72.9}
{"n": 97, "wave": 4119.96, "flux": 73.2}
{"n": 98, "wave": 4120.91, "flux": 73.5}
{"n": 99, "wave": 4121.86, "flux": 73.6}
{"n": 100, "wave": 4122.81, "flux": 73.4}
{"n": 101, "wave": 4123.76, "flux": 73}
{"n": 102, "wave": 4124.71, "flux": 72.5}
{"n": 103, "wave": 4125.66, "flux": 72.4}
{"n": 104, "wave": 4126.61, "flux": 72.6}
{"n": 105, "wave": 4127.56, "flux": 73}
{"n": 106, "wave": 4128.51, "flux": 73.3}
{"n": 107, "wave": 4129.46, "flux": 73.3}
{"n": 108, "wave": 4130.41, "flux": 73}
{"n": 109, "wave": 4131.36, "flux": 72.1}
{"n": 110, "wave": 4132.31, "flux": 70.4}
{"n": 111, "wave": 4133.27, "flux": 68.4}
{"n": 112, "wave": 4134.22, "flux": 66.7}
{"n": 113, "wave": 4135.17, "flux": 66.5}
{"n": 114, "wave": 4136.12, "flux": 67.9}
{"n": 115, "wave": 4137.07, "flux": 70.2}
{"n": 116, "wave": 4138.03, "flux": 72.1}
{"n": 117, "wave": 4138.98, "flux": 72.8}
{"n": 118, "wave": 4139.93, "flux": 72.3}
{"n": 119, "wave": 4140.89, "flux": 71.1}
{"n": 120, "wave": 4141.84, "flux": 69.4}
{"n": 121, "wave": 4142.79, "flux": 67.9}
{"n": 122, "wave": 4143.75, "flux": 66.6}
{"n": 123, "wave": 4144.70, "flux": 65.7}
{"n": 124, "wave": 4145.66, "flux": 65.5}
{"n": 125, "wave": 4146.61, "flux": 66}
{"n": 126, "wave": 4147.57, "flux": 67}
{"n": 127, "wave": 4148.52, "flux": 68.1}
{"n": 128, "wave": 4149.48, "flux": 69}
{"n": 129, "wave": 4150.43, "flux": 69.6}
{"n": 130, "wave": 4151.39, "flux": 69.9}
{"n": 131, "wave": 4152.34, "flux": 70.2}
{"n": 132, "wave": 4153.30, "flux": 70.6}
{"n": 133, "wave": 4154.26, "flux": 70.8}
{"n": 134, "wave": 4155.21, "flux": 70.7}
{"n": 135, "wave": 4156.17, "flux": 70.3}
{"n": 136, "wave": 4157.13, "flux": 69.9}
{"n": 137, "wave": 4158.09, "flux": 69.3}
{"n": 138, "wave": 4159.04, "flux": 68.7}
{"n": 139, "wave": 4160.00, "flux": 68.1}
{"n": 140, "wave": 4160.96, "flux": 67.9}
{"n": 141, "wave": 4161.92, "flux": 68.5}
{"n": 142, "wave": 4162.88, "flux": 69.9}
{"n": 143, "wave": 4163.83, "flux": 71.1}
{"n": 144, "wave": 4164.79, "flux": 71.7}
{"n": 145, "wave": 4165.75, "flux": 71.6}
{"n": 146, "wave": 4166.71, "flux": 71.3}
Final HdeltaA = -3.4 AA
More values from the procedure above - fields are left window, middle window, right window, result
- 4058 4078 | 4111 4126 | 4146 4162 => -0.9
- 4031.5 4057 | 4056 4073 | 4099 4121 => 0.2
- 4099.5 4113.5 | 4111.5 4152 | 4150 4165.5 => 1.4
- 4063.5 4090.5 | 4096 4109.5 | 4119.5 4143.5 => -0.9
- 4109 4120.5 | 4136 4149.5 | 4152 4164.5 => 0.6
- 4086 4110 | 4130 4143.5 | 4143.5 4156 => 0.2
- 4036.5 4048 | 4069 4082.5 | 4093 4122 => 0.3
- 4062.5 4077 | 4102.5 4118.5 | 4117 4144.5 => -1.2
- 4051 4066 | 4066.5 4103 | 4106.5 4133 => -0.7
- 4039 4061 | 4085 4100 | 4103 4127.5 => -0.8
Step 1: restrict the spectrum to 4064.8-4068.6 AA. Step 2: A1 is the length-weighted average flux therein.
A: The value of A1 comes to 69.6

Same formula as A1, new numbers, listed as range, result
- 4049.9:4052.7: 71.5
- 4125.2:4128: 72.7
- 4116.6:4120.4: 73.2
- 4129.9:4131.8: 72.7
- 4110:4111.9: 78.6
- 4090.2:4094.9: 78.6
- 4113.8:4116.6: 75.7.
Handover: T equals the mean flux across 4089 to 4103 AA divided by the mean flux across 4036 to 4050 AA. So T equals 1.10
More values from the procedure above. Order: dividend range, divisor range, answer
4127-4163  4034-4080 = 0.97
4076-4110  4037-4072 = 1.07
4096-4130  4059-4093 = 1.02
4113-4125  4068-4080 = 1.03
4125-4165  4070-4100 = 0.92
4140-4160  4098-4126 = 0.91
